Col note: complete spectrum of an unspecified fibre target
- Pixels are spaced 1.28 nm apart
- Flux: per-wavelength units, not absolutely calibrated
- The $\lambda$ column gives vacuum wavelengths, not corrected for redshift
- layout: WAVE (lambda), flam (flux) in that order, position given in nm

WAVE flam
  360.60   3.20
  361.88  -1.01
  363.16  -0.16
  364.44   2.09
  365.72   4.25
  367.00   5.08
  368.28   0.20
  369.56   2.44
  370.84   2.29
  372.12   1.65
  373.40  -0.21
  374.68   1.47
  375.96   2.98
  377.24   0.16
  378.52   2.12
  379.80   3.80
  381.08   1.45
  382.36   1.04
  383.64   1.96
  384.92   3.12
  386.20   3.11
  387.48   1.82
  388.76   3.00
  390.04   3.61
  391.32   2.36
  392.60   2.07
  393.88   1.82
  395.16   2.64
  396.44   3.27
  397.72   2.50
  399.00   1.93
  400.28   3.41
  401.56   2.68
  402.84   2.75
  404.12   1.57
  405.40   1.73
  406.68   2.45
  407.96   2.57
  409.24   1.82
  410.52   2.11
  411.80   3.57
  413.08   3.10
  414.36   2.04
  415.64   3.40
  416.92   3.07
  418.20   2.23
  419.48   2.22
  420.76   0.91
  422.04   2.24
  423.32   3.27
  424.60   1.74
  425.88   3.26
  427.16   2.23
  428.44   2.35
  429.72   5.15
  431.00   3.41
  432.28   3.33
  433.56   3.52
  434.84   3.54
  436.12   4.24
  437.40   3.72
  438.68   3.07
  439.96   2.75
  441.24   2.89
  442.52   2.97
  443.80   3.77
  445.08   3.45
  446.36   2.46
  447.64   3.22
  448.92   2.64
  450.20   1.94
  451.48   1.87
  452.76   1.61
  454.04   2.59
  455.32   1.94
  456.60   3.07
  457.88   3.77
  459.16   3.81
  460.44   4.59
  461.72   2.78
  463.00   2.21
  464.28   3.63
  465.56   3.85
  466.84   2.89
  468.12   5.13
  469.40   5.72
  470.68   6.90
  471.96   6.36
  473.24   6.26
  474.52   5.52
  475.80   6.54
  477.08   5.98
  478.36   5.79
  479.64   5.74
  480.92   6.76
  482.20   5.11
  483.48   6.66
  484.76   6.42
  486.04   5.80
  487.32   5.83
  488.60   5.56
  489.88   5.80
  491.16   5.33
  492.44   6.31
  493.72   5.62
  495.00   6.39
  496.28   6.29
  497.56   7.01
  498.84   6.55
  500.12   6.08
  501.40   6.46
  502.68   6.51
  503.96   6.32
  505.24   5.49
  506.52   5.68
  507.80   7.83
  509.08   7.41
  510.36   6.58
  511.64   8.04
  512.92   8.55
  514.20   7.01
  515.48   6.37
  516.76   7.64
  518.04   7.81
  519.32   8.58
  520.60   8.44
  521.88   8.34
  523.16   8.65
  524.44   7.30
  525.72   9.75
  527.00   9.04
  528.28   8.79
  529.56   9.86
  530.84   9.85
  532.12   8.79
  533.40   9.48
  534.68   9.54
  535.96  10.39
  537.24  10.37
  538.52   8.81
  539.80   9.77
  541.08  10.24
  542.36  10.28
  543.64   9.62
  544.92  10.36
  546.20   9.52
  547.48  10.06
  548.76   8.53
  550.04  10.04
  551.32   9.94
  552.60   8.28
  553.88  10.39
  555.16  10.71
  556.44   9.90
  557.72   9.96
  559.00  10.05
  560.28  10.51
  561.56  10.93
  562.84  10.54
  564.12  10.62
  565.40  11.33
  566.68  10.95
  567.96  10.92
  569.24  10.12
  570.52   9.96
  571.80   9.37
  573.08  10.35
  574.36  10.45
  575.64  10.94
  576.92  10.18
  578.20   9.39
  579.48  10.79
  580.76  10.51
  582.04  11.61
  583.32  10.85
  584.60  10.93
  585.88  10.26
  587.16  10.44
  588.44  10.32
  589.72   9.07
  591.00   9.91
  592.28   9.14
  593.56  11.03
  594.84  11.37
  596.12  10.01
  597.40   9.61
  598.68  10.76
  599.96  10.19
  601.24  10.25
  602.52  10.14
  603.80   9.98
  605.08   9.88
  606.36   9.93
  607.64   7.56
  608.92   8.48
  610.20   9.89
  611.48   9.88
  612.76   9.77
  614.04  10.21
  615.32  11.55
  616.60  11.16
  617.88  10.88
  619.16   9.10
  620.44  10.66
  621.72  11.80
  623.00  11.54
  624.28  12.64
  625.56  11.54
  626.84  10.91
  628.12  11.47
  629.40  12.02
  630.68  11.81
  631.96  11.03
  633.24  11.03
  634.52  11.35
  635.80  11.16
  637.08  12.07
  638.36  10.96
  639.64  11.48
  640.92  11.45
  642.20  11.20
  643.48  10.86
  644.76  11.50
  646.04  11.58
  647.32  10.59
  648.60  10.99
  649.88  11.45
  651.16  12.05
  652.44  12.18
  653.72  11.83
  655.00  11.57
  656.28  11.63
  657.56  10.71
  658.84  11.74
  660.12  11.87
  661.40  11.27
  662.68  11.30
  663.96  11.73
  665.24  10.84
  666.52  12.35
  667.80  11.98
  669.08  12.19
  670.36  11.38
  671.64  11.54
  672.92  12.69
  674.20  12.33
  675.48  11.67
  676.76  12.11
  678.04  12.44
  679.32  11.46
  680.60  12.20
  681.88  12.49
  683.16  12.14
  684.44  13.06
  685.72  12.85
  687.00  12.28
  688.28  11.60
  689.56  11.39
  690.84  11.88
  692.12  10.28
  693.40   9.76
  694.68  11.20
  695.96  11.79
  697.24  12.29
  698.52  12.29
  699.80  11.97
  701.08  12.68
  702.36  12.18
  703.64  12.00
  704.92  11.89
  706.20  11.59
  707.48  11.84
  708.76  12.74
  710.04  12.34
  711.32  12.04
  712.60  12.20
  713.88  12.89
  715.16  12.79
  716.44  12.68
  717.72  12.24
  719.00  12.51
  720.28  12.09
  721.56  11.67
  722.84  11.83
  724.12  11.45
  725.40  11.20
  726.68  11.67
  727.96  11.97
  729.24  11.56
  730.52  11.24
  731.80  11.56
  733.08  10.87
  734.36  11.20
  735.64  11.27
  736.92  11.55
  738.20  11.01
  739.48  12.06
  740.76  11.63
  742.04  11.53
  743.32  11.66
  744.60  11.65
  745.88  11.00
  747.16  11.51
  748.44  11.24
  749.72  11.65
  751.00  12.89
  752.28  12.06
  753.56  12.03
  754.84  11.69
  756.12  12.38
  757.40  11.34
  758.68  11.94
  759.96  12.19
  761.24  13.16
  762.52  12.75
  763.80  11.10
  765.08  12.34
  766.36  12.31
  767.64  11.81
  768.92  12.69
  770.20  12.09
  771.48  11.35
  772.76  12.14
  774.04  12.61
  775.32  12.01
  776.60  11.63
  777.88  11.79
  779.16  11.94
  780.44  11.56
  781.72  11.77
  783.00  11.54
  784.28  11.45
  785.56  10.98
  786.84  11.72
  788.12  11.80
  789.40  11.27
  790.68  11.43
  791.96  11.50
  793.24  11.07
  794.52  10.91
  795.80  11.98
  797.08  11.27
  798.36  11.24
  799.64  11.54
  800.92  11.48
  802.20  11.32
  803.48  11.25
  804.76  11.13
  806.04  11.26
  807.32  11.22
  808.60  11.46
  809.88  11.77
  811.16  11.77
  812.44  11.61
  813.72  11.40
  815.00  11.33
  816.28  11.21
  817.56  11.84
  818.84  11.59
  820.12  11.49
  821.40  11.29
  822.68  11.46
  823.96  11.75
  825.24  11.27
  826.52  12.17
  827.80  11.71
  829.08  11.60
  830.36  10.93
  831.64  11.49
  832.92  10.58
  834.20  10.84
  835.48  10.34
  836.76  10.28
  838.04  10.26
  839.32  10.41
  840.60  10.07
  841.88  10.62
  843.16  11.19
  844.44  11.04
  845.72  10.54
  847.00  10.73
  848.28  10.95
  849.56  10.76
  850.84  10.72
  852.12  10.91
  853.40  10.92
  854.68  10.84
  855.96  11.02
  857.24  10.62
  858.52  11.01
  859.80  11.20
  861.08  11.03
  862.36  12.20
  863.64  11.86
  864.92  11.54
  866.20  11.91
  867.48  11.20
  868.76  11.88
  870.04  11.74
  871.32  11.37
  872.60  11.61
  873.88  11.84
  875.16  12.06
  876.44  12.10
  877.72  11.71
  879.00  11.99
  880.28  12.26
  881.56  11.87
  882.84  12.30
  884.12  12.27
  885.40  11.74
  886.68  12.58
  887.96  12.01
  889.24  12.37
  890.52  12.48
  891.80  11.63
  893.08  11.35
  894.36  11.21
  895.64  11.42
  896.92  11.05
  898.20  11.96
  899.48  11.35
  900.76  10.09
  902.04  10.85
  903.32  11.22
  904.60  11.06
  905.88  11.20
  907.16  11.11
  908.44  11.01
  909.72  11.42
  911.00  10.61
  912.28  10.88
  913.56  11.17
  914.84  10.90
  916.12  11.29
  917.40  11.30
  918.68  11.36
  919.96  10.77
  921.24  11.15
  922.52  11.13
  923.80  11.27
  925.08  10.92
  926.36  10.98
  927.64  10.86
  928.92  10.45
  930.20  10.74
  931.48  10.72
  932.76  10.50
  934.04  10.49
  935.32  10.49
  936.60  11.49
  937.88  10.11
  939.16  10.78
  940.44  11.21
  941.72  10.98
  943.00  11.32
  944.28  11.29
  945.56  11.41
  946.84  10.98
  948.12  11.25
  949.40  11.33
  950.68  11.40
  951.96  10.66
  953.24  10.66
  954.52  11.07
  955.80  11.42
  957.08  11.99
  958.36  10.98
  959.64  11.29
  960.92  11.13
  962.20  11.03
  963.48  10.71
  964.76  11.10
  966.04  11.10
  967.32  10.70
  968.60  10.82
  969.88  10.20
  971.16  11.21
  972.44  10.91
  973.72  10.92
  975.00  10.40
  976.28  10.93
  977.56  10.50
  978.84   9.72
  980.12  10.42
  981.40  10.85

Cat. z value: 0.18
